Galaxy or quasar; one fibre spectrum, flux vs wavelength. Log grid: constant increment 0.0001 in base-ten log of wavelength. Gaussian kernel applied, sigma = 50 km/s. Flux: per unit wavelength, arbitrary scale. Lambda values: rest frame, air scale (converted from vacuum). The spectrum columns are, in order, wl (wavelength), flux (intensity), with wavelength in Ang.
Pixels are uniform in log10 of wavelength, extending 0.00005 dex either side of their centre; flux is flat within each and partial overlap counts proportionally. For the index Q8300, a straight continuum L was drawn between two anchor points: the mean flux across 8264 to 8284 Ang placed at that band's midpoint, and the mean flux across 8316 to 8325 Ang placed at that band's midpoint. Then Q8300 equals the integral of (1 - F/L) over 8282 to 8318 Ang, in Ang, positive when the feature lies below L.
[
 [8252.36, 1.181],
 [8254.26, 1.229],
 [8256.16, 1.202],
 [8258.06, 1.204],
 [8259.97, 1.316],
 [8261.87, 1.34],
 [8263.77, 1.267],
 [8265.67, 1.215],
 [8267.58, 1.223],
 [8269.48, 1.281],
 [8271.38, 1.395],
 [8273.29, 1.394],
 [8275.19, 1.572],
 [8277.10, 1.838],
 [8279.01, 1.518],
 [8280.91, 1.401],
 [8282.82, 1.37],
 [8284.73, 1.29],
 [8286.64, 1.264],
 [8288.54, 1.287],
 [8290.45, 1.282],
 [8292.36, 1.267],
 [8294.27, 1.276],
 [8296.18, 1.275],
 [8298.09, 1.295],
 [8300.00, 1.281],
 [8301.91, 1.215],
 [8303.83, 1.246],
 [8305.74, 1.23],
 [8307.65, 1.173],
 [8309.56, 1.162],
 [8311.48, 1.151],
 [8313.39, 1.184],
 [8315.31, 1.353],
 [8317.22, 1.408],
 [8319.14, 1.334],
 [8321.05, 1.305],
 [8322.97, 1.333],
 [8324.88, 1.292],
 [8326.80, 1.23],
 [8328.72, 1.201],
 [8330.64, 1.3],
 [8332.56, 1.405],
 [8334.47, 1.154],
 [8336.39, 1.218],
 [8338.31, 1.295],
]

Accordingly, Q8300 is 2.9 Ang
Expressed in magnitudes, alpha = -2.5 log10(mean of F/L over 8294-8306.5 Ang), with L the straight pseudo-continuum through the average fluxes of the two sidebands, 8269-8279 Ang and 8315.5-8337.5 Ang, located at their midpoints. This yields 0.12 mag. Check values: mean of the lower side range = 1.51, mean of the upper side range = 1.29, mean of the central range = 1.26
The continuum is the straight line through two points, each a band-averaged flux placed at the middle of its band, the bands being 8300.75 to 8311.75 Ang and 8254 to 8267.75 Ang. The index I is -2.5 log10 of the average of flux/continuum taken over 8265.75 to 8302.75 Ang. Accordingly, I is -0.106 mag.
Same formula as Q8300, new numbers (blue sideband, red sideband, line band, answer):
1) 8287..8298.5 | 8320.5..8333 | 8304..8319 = 0.49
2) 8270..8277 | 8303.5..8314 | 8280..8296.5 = 0.74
